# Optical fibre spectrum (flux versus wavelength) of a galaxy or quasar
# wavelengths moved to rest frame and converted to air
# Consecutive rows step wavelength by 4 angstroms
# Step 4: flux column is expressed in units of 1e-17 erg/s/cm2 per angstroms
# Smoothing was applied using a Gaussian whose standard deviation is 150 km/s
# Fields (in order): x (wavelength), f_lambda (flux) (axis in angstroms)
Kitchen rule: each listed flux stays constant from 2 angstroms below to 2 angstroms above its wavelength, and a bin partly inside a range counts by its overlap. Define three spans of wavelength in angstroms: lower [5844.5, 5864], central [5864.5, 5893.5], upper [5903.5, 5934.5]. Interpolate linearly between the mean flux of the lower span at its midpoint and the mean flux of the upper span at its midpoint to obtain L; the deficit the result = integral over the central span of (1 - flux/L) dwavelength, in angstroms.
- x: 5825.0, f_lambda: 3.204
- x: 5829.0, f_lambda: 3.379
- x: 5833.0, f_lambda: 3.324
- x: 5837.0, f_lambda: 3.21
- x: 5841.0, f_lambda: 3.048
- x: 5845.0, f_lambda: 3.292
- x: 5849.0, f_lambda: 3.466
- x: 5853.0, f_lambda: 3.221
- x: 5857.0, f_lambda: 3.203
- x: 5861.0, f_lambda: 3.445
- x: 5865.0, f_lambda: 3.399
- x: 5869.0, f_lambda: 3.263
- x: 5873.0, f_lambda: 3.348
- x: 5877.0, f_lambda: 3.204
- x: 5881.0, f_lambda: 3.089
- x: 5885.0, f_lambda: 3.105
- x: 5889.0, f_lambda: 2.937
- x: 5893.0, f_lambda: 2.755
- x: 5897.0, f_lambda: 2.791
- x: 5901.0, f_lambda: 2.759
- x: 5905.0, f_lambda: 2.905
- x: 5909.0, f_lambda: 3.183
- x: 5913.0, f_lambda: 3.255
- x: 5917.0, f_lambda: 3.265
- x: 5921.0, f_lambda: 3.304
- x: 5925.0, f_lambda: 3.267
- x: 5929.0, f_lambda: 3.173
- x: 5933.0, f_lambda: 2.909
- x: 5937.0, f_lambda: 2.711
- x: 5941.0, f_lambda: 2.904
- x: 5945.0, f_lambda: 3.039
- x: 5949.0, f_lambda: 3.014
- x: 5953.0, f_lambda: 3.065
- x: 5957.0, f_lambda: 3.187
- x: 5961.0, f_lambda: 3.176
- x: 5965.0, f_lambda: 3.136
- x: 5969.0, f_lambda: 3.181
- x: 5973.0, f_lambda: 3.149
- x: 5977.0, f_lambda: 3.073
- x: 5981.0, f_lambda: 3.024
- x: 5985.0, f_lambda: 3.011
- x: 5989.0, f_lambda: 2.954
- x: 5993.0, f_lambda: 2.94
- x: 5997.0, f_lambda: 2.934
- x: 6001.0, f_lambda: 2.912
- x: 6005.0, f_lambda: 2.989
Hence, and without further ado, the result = 1.1 angstroms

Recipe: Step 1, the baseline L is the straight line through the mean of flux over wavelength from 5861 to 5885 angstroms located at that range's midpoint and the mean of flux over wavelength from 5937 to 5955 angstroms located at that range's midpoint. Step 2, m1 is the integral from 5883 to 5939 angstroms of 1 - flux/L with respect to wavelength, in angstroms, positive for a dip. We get 1.56 angstroms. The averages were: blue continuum 3.26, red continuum 2.97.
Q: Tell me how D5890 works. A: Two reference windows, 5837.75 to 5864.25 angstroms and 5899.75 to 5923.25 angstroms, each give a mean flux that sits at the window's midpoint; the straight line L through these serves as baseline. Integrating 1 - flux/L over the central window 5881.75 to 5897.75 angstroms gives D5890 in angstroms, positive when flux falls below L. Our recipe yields 1.3 angstroms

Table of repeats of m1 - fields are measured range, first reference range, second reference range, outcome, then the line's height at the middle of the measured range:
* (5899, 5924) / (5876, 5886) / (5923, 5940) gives -0.5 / 3.06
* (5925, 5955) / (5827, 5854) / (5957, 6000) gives 1.2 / 3.12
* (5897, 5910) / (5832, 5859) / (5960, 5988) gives 1.1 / 3.18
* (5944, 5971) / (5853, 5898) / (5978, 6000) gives -0.8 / 3.02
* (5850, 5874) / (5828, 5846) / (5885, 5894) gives -1.8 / 3.09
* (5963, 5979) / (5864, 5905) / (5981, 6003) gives -0.9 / 2.97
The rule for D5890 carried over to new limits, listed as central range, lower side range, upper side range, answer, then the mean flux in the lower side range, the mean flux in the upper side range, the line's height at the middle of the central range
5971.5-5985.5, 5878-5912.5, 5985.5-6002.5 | -0.58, 2.96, 2.94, 2.95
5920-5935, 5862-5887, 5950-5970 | 0.12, 3.24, 3.14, 3.18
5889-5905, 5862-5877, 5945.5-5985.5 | 2.23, 3.33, 3.1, 3.26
